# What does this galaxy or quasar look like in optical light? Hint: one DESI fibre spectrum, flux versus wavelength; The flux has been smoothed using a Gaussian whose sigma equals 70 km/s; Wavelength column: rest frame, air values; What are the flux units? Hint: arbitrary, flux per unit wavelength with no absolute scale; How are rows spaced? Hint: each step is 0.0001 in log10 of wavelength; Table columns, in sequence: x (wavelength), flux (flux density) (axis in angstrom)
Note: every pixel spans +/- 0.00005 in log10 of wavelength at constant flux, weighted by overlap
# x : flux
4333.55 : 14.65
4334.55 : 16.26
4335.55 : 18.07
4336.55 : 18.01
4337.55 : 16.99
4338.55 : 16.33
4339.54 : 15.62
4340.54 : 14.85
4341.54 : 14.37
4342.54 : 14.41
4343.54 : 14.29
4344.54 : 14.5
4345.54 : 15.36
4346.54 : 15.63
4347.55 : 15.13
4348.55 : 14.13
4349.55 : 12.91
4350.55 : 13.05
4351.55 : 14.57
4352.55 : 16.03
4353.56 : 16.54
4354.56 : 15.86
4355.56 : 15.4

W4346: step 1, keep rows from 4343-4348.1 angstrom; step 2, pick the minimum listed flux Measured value 14.29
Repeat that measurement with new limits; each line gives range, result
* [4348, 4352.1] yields 12.91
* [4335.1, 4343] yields 14.37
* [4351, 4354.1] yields 14.57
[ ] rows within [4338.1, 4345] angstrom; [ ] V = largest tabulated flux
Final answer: 16.33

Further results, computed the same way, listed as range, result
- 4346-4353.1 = 16.03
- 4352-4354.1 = 16.54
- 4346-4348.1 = 15.63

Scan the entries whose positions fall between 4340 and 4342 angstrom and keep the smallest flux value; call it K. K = 14.37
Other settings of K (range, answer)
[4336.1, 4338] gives 16.99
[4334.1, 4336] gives 16.26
